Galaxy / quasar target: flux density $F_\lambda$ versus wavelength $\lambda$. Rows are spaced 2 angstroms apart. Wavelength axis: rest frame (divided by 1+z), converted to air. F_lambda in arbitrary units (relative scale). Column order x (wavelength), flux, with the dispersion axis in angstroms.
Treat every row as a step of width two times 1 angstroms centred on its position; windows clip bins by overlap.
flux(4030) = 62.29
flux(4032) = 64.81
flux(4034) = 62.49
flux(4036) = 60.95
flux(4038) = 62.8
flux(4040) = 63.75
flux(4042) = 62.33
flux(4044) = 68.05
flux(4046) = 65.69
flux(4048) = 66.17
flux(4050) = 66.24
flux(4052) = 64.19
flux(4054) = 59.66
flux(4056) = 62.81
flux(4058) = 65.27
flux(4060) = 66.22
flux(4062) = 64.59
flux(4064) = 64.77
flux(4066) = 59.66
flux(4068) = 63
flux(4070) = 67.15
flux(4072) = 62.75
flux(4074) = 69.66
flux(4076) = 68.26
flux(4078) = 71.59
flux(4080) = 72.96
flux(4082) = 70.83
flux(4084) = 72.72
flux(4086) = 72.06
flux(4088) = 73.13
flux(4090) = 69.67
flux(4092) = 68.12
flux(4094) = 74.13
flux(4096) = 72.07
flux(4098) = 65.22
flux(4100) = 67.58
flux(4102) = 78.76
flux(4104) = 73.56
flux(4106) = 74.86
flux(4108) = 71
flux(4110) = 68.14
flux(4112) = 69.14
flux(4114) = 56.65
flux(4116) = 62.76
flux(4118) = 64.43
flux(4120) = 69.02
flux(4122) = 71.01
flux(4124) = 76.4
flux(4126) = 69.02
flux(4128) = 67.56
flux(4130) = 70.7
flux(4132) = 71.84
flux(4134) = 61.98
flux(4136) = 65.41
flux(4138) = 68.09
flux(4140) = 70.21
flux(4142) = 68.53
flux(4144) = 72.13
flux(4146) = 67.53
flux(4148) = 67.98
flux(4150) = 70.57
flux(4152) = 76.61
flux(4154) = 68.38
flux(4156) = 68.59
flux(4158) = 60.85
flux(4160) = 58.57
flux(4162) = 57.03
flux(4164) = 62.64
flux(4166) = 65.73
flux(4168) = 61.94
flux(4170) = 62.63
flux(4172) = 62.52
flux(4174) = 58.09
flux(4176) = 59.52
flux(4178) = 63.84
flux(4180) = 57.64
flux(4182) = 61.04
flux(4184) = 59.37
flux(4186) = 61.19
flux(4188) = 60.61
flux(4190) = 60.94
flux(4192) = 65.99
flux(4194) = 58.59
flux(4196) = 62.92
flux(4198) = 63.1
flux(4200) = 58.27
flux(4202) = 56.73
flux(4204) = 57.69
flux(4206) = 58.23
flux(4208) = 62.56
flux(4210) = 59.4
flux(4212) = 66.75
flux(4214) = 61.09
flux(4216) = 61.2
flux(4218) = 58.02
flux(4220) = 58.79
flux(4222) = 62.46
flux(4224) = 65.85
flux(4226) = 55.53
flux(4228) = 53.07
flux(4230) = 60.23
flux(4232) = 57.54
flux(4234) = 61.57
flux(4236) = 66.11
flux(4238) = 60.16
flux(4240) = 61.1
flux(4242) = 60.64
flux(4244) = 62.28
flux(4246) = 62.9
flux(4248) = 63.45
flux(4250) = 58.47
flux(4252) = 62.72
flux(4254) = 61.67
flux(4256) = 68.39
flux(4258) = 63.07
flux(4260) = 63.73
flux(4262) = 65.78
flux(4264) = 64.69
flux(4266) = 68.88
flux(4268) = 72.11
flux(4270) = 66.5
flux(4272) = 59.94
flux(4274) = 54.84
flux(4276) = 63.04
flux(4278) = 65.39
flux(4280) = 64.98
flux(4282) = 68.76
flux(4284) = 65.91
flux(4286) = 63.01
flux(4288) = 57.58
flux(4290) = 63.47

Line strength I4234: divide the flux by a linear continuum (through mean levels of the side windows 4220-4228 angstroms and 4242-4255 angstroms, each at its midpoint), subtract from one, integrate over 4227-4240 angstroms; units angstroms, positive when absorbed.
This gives 0.2 angstroms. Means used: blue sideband 59.9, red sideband 61.8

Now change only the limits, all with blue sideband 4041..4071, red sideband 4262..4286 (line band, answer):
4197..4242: 3.2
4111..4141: -1.4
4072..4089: -1.7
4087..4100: -1.1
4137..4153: -1.4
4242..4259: 0.6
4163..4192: 1.5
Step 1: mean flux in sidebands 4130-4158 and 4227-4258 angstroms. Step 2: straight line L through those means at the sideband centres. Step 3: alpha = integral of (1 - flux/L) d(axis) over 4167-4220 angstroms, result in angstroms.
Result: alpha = 3.5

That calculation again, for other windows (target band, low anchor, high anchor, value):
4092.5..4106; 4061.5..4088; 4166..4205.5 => -1.1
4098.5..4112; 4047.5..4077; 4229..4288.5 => -1.6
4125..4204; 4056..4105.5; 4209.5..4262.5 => 1.0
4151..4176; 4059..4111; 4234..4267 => 1.1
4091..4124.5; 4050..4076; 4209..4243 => -3.2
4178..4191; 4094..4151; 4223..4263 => 1.0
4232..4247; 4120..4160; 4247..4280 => 0.7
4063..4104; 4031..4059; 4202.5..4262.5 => -3.8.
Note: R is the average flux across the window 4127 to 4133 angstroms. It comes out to 70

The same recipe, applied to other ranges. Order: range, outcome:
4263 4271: 68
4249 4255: 61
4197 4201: 60.7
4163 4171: 63.2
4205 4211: 60.1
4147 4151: 69.3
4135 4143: 68.1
